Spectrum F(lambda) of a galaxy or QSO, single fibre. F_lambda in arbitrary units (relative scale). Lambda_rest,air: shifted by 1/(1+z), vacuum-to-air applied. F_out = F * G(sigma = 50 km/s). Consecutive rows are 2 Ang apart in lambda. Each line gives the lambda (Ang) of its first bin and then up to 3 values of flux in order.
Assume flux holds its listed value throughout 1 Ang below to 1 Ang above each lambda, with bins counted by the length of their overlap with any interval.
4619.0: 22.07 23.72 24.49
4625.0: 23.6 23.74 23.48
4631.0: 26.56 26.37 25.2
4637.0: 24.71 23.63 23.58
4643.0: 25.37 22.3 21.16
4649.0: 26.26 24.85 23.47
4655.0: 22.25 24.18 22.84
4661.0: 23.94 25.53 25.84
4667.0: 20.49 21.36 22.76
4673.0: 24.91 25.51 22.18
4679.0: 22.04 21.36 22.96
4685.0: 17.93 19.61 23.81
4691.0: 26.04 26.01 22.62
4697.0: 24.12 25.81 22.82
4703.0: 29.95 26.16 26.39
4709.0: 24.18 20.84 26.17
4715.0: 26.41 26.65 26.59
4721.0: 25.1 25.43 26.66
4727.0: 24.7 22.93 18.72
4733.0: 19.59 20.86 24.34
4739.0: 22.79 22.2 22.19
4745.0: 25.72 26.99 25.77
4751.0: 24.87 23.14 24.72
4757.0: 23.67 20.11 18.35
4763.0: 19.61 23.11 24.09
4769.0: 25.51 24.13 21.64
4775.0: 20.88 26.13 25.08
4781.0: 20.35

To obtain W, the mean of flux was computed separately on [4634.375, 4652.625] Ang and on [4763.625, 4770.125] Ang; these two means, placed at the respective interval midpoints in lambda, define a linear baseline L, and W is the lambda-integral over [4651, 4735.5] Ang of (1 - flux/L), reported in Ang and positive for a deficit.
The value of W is 0.86 Ang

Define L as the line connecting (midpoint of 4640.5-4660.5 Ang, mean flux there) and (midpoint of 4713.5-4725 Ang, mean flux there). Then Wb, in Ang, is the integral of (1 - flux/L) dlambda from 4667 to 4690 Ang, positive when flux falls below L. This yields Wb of 2.3 Ang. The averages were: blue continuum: 23.6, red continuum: 26.1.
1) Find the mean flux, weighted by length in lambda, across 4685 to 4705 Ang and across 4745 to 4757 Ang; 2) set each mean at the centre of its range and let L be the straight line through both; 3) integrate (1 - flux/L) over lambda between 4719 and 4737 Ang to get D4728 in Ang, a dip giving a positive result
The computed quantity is 1.1 Ang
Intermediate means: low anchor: 24.3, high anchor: 25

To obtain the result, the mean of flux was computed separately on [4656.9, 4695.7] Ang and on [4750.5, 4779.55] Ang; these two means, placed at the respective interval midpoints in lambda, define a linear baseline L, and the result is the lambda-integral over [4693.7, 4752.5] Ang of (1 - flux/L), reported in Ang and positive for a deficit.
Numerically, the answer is -3.6 Ang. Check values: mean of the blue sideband 23.1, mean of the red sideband 22.9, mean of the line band 24.4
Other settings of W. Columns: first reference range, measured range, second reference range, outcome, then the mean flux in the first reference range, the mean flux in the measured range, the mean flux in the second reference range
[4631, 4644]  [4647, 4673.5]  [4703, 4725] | 1.6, 24.9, 23.6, 25.7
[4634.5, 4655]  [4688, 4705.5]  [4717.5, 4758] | -1.0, 23.9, 25.2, 23.9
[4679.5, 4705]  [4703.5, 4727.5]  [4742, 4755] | -1.4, 23.7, 25.5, 24.8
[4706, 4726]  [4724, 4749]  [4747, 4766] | 0.9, 25.4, 23.2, 22.8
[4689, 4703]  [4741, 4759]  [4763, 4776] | -0.6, 24.9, 24.2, 22.9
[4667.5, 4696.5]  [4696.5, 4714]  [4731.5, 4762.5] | -1.8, 22.8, 25.2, 22.9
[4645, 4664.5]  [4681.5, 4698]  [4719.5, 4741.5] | 0.5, 23.8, 22.8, 23.1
